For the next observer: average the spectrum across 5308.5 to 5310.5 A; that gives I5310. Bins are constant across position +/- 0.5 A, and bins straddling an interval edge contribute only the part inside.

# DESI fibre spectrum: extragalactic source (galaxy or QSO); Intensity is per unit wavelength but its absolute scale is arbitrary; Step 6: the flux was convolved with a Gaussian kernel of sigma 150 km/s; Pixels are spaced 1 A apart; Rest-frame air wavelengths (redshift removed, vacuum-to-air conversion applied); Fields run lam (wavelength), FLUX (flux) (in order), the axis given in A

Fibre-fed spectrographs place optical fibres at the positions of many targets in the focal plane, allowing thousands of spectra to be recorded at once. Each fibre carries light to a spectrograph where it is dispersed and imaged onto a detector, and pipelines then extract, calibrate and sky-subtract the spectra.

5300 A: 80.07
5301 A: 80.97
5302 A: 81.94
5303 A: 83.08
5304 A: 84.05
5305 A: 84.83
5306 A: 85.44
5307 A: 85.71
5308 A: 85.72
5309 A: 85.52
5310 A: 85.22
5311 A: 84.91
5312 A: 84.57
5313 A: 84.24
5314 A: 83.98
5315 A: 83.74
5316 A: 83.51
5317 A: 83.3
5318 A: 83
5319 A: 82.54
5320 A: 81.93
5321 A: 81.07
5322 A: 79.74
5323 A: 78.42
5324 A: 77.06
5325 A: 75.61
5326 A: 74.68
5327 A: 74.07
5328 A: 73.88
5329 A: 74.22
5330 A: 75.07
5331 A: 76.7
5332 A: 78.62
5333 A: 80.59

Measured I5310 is 85.4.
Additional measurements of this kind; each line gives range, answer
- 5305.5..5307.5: 85.6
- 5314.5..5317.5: 83.5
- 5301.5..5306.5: 83.9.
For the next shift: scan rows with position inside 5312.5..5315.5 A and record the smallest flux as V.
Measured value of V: 83.74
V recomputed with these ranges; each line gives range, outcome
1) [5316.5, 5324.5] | 77.06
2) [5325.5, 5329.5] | 73.88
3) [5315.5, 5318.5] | 83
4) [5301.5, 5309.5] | 81.94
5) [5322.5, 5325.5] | 75.61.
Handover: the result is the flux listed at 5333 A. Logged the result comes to 80.59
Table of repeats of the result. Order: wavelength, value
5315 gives 83.74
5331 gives 76.7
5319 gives 82.54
